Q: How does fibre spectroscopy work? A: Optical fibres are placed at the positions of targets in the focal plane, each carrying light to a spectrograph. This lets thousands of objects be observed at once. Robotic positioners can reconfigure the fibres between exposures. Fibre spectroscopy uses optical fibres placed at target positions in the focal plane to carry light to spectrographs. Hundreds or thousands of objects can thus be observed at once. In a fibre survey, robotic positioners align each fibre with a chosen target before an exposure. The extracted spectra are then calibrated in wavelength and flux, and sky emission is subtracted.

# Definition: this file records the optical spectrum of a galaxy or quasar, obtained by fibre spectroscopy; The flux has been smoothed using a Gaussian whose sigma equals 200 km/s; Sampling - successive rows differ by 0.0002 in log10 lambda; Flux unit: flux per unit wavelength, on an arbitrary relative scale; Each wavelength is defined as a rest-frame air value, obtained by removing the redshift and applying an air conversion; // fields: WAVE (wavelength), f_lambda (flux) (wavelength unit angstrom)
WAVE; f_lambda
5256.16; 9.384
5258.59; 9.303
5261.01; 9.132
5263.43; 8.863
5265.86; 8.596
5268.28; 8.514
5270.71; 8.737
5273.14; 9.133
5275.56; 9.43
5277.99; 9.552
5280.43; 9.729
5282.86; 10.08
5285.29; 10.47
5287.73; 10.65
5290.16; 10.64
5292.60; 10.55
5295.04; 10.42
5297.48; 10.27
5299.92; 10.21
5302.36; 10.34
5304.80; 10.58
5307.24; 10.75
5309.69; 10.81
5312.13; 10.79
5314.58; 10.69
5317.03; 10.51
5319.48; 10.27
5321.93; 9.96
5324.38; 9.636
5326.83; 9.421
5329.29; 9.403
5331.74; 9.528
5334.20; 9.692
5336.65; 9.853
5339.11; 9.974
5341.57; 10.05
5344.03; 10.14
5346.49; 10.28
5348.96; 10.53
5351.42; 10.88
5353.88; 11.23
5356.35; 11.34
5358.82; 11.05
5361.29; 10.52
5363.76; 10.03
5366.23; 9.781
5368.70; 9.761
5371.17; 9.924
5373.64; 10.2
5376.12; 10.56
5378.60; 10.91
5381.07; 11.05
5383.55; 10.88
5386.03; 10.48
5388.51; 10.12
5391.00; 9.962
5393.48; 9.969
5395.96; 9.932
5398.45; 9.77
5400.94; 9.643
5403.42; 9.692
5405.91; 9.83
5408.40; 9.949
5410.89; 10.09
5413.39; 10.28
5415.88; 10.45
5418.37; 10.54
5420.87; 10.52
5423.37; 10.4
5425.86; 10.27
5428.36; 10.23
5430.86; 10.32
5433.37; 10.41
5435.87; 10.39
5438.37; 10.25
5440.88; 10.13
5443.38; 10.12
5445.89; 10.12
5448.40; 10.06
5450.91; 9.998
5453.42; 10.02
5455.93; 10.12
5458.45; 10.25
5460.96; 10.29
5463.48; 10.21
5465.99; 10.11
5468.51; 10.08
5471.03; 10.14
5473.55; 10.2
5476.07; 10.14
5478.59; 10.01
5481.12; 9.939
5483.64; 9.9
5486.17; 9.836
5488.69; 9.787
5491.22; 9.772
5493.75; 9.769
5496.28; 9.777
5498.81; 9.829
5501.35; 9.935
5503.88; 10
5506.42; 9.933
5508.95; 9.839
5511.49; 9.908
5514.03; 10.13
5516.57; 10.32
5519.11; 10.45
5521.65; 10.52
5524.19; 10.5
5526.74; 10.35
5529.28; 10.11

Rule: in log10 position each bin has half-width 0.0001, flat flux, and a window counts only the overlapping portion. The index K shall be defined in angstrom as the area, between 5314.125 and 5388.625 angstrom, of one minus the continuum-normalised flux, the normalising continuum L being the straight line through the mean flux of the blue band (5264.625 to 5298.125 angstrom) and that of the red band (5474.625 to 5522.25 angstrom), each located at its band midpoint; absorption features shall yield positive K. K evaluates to -3.38 angstrom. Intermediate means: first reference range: 9.76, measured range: 10.3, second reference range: 9.98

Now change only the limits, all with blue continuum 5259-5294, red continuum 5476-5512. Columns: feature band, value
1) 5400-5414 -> -0.2 angstrom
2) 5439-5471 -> -1.0 angstrom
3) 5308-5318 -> -1.1 angstrom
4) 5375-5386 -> -1.2 angstrom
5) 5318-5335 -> -0.1 angstrom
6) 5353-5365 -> -1.4 angstrom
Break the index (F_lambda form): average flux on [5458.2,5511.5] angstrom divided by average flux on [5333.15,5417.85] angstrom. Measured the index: 1.0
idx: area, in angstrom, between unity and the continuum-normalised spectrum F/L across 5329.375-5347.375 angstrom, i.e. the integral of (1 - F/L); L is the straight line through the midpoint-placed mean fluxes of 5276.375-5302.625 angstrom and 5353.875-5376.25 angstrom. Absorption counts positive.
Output 0.78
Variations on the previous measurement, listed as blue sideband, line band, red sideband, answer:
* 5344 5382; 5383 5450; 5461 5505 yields 0.7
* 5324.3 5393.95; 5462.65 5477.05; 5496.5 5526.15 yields 0.0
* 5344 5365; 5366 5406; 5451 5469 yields 1.4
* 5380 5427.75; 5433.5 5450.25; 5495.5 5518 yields -0.1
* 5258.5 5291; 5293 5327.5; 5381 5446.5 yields -2.5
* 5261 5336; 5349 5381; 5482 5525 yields -1.9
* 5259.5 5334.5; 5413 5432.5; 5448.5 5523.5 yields -0.7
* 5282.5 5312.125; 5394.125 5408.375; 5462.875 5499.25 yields 0.6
